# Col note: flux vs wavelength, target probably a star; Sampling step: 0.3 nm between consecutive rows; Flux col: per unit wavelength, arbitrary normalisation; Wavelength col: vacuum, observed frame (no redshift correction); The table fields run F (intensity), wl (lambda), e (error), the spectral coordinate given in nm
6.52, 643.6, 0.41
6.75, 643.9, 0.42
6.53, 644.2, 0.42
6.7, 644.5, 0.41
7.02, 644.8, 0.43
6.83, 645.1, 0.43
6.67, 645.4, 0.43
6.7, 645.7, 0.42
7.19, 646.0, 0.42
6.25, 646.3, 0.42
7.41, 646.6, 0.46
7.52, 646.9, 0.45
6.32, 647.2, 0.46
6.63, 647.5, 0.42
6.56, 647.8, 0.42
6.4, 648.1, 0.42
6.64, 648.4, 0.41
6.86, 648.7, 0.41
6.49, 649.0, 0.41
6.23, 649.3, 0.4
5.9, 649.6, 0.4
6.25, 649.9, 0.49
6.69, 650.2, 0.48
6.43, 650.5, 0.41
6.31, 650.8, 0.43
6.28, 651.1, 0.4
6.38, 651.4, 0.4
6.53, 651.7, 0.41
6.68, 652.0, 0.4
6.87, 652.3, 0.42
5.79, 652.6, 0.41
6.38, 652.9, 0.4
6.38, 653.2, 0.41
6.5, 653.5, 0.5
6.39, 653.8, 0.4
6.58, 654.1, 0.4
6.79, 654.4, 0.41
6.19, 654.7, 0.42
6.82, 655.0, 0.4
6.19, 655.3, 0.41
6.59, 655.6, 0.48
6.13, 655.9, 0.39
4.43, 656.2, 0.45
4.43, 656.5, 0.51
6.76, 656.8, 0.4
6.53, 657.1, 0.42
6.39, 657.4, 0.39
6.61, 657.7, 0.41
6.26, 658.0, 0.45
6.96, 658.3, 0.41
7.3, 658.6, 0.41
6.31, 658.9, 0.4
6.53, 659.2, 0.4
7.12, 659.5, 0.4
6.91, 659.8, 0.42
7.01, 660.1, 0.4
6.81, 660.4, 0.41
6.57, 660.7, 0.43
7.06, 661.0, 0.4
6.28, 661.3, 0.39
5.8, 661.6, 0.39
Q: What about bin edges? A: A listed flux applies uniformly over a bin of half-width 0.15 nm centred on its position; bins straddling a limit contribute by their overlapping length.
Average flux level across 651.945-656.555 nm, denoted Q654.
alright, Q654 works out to 6.22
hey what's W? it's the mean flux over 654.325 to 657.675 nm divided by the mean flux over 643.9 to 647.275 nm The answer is 0.89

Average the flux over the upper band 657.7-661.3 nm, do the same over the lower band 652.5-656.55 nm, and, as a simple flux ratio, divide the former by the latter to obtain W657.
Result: 1.1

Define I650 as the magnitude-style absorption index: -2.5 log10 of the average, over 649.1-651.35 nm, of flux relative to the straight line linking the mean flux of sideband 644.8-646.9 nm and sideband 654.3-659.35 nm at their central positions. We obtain 0.06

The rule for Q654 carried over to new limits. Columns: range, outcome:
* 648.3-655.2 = 6.45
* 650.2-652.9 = 6.42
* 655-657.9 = 6.05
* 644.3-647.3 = 6.86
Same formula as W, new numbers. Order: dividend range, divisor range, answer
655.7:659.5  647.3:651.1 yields 0.97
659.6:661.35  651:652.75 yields 1.06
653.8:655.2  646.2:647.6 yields 0.96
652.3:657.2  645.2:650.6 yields 0.94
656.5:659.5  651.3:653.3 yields 1.02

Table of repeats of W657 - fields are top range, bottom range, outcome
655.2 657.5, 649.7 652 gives 0.92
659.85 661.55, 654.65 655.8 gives 1.04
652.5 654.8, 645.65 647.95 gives 0.94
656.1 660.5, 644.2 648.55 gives 0.95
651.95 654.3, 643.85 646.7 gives 0.95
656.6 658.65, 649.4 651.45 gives 1.05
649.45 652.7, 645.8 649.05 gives 0.94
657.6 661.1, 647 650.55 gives 1.05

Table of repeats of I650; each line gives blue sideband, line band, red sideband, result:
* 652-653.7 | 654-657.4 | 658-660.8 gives 0.08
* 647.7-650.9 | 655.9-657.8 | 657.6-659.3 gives 0.13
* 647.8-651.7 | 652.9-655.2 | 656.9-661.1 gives 0.01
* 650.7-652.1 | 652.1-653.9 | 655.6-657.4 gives -0.03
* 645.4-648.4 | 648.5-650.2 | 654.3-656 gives 0.05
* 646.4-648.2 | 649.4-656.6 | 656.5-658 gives 0.05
